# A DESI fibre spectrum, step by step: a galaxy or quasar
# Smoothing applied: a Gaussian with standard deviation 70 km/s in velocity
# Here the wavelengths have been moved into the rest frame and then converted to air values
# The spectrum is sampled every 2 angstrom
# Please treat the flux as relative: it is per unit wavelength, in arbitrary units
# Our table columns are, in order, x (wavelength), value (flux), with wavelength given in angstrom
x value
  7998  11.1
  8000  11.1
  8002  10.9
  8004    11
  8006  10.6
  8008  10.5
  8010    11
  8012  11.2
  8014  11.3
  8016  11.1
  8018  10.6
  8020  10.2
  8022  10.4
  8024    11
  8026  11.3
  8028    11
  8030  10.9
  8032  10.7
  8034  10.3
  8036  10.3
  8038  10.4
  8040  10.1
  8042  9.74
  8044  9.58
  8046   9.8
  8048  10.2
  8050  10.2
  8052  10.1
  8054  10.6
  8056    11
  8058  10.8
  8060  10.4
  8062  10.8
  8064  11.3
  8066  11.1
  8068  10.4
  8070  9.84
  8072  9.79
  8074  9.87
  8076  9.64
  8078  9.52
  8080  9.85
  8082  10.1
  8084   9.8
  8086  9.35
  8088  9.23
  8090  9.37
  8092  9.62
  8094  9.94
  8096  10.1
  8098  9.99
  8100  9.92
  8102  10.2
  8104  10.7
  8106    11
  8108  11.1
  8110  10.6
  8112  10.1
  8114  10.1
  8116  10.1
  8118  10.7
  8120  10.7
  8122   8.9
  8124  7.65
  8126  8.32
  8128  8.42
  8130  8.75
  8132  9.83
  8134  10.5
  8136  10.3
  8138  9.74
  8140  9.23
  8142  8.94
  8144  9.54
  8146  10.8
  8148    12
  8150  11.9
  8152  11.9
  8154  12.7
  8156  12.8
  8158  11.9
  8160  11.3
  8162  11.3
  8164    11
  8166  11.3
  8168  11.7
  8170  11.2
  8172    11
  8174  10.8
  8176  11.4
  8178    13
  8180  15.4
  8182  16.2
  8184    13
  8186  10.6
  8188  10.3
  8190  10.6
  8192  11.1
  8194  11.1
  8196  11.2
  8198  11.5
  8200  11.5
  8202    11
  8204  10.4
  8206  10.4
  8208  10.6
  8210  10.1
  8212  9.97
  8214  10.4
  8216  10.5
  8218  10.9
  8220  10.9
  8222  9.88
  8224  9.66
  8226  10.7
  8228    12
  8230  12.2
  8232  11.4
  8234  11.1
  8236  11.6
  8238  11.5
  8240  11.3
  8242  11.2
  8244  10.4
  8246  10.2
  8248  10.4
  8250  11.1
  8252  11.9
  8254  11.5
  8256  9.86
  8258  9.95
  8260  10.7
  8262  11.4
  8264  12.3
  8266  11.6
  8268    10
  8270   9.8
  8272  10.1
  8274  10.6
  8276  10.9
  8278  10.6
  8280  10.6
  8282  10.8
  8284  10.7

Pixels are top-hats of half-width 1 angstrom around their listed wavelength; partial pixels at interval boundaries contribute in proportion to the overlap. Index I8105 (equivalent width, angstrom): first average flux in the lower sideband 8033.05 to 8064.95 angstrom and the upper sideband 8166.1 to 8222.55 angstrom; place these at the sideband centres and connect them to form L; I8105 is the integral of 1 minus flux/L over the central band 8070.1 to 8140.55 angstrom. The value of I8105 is 6.0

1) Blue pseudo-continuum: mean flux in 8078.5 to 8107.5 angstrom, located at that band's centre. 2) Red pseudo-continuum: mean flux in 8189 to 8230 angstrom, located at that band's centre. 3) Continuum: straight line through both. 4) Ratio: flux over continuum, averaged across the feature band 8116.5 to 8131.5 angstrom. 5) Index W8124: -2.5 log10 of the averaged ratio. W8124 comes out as 0.117 mag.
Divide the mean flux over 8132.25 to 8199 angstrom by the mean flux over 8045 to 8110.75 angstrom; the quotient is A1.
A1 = 1.1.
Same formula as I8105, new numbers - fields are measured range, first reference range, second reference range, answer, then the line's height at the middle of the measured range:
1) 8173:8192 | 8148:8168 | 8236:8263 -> -1.22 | 11.6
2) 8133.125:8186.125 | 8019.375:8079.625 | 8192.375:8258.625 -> -4.31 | 10.7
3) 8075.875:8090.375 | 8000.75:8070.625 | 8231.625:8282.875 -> 1.41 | 10.7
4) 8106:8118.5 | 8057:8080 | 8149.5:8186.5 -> 0.70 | 11.1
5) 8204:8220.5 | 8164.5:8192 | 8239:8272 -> 1.47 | 11.5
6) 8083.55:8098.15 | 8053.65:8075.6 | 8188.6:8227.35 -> 1.23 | 10.5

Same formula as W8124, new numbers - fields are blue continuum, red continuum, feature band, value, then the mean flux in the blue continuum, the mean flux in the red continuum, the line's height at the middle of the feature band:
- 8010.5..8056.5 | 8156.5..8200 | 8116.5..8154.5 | 0.14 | 10.5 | 11.8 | 11.4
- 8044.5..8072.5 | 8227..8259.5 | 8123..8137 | 0.17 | 10.4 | 11.1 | 10.7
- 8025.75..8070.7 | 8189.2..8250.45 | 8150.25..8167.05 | -0.10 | 10.5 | 10.9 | 10.7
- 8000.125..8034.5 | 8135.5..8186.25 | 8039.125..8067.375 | 0.06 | 10.8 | 11.6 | 11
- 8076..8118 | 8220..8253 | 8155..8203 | -0.11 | 10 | 11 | 10.6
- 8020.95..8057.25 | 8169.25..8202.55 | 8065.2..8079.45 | 0.08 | 10.4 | 11.8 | 10.7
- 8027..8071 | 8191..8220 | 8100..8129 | 0.07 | 10.4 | 10.8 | 10.6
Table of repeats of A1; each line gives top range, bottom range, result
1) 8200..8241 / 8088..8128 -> 1.10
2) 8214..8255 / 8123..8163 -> 1.06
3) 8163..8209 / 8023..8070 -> 1.10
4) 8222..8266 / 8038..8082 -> 1.08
